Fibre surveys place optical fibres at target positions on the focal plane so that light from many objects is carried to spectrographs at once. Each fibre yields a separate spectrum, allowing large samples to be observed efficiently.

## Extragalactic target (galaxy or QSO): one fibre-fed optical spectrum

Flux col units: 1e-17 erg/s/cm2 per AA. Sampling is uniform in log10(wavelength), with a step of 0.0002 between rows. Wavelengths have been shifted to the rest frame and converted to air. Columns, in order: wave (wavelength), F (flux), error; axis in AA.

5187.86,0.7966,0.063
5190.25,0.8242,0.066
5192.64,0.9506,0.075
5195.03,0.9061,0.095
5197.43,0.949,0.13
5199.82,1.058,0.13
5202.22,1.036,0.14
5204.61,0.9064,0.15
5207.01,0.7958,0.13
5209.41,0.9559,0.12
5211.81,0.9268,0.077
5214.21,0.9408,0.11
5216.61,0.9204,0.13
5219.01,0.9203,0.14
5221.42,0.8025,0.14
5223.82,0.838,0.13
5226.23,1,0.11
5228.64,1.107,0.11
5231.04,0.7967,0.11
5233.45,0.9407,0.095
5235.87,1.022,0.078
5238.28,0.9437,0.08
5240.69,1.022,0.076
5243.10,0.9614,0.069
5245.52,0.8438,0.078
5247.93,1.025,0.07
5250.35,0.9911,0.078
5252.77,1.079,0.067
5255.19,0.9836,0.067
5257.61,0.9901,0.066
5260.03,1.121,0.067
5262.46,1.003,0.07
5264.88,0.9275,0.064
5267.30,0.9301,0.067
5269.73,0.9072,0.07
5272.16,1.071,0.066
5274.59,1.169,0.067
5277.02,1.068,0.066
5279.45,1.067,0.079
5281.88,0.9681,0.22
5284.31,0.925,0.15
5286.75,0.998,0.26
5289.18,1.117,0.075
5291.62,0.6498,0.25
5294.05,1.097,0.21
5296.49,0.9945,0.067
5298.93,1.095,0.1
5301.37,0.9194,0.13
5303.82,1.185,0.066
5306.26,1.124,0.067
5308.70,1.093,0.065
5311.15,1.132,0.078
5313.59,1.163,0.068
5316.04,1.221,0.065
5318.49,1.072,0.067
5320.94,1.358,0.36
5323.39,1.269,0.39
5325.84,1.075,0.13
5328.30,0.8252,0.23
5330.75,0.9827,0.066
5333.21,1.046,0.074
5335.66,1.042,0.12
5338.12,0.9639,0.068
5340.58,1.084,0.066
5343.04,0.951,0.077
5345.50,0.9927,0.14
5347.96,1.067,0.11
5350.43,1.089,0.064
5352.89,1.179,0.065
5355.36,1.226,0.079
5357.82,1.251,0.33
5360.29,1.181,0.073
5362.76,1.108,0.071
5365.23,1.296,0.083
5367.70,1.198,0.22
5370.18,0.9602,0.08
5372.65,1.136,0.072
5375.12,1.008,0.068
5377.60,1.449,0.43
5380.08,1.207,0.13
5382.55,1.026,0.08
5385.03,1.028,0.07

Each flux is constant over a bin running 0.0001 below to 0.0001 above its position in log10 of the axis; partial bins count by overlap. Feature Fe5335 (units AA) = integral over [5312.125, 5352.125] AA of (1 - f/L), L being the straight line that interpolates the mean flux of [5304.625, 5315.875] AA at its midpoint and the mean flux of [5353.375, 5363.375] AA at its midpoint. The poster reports 3.0 AA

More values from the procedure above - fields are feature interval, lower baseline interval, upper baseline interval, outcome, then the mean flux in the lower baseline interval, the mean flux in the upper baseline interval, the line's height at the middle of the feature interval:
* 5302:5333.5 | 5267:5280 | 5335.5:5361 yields -1.3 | 1.04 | 1.09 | 1.07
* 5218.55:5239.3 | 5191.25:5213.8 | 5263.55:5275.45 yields 0.7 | 0.941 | 0.996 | 0.963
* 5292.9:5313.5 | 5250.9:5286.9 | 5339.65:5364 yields -0.6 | 1.01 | 1.11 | 1.05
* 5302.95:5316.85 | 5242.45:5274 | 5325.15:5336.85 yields -2.2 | 0.991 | 0.99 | 0.991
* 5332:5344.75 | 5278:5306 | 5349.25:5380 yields 1.1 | 1.01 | 1.17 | 1.11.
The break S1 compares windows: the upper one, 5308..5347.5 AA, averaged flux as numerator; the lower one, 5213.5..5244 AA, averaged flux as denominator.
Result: 1.15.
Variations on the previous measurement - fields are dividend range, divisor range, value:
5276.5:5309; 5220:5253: 1.07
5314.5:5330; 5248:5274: 1.13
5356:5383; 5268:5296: 1.17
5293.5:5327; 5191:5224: 1.22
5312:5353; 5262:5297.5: 1.09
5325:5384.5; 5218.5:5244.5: 1.17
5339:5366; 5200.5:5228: 1.22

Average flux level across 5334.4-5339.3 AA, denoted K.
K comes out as 1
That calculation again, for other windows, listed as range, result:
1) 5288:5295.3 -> 0.954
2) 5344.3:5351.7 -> 1.05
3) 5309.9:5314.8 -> 1.15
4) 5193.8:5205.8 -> 0.971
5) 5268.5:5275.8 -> 1.05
